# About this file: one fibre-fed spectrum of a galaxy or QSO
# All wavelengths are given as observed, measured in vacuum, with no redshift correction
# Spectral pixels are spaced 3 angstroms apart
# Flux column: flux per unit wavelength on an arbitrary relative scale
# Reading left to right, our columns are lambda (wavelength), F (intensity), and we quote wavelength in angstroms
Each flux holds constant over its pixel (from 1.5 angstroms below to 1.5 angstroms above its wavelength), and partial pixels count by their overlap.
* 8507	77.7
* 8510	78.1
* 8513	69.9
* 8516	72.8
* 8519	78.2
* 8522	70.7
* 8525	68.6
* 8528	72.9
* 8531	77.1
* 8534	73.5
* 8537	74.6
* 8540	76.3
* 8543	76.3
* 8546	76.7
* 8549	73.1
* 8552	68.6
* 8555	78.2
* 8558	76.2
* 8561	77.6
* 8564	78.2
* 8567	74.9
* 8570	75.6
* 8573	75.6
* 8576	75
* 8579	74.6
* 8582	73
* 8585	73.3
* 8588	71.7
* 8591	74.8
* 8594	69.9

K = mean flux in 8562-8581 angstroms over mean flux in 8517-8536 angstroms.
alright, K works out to 1.03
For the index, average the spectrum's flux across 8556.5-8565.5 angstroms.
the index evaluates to 77.3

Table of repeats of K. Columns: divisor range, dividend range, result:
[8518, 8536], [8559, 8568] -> 1.05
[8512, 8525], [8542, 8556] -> 1.03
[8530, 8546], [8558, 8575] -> 1.01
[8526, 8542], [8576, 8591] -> 0.98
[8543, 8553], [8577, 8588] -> 1.00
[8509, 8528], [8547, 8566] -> 1.03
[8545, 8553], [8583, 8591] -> 1.00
